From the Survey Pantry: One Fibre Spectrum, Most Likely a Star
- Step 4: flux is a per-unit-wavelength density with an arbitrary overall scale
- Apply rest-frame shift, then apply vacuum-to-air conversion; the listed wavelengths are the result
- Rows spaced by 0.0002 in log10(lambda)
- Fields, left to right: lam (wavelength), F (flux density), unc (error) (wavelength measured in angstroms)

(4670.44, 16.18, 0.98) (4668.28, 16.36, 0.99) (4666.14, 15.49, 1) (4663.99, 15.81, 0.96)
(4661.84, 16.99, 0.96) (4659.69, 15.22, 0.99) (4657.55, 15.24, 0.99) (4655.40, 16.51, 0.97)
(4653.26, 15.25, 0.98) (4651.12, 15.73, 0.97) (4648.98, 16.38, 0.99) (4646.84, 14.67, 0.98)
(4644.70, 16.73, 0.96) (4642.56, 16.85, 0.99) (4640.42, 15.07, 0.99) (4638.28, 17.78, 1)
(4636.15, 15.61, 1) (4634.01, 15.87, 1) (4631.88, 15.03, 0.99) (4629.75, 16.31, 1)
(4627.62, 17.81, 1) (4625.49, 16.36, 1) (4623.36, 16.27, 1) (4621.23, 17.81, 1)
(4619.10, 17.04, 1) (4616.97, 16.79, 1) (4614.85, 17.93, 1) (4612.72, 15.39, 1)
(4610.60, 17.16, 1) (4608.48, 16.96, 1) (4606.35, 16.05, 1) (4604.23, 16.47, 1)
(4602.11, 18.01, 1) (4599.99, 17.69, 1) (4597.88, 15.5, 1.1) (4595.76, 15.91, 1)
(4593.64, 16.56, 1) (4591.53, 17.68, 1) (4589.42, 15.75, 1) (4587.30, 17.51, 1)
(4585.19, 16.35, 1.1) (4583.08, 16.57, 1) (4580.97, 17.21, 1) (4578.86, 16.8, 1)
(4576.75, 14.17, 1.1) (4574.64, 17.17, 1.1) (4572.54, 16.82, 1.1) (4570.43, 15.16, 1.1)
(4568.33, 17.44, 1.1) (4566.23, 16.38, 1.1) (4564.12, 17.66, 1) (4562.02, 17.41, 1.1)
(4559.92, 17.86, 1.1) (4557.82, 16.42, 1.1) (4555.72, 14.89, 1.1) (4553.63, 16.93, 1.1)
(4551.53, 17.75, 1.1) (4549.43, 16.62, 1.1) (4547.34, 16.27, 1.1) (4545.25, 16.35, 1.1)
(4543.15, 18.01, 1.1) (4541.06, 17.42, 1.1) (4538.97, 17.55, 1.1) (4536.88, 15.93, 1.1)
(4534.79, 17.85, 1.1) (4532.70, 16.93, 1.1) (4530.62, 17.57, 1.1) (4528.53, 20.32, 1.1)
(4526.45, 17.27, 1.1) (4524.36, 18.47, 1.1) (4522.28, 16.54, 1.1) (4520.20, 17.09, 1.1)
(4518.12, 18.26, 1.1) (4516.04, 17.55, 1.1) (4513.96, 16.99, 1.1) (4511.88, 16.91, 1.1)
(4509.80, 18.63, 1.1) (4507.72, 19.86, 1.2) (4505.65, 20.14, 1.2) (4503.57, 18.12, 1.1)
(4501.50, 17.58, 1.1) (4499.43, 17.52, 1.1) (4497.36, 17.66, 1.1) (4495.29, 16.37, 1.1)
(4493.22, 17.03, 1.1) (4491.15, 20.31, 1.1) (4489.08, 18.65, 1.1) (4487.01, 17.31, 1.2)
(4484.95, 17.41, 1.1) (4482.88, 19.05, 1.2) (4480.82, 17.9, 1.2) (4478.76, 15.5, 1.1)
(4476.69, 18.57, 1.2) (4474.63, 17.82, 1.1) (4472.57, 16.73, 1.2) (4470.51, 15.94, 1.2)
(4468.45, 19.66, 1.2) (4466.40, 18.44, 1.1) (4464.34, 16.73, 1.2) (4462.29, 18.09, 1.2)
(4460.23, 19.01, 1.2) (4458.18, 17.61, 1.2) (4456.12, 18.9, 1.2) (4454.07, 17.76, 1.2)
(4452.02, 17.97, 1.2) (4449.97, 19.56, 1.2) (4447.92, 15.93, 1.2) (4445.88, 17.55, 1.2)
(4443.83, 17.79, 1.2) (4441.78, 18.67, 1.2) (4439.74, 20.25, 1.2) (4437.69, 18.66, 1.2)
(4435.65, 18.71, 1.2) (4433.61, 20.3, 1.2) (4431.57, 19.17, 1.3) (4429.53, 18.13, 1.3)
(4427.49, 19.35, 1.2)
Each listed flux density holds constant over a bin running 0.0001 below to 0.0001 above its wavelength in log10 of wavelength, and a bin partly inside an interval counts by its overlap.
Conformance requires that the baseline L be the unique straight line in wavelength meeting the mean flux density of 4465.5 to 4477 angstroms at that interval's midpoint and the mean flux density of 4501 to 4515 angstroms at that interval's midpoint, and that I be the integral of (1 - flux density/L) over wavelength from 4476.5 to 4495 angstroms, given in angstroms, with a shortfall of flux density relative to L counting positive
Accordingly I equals 0.15 angstroms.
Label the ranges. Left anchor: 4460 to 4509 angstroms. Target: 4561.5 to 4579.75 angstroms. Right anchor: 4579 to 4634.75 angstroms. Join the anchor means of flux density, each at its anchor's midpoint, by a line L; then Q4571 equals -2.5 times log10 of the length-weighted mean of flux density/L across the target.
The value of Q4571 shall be 0.04 mag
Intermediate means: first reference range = 18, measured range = 16.5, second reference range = 16.7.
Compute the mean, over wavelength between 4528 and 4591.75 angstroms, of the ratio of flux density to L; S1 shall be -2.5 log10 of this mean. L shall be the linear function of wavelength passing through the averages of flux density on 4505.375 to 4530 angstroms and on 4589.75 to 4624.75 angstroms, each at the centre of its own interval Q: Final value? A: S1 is 0.04 mag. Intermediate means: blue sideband 18.1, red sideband 16.8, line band 16.9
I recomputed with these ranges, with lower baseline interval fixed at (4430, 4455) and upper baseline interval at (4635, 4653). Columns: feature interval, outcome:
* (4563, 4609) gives 0.39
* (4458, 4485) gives 0.60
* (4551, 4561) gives 0.24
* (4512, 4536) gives -0.20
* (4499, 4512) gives -0.58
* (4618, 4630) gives -0.49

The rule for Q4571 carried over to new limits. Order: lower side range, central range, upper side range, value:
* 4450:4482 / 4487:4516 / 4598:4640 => -0.031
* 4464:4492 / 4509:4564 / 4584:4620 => 0.003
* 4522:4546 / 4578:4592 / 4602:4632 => 0.017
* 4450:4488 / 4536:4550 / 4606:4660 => 0.016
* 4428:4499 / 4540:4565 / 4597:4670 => 0.014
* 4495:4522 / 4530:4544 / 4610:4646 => 0.017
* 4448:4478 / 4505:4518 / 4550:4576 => -0.054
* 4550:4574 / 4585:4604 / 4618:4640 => -0.007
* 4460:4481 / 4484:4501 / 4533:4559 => -0.025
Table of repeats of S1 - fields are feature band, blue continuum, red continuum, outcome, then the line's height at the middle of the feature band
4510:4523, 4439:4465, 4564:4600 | 0.000 mag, 17.3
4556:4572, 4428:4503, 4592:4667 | 0.016 mag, 17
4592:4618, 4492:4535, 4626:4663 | -0.008 mag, 16.6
